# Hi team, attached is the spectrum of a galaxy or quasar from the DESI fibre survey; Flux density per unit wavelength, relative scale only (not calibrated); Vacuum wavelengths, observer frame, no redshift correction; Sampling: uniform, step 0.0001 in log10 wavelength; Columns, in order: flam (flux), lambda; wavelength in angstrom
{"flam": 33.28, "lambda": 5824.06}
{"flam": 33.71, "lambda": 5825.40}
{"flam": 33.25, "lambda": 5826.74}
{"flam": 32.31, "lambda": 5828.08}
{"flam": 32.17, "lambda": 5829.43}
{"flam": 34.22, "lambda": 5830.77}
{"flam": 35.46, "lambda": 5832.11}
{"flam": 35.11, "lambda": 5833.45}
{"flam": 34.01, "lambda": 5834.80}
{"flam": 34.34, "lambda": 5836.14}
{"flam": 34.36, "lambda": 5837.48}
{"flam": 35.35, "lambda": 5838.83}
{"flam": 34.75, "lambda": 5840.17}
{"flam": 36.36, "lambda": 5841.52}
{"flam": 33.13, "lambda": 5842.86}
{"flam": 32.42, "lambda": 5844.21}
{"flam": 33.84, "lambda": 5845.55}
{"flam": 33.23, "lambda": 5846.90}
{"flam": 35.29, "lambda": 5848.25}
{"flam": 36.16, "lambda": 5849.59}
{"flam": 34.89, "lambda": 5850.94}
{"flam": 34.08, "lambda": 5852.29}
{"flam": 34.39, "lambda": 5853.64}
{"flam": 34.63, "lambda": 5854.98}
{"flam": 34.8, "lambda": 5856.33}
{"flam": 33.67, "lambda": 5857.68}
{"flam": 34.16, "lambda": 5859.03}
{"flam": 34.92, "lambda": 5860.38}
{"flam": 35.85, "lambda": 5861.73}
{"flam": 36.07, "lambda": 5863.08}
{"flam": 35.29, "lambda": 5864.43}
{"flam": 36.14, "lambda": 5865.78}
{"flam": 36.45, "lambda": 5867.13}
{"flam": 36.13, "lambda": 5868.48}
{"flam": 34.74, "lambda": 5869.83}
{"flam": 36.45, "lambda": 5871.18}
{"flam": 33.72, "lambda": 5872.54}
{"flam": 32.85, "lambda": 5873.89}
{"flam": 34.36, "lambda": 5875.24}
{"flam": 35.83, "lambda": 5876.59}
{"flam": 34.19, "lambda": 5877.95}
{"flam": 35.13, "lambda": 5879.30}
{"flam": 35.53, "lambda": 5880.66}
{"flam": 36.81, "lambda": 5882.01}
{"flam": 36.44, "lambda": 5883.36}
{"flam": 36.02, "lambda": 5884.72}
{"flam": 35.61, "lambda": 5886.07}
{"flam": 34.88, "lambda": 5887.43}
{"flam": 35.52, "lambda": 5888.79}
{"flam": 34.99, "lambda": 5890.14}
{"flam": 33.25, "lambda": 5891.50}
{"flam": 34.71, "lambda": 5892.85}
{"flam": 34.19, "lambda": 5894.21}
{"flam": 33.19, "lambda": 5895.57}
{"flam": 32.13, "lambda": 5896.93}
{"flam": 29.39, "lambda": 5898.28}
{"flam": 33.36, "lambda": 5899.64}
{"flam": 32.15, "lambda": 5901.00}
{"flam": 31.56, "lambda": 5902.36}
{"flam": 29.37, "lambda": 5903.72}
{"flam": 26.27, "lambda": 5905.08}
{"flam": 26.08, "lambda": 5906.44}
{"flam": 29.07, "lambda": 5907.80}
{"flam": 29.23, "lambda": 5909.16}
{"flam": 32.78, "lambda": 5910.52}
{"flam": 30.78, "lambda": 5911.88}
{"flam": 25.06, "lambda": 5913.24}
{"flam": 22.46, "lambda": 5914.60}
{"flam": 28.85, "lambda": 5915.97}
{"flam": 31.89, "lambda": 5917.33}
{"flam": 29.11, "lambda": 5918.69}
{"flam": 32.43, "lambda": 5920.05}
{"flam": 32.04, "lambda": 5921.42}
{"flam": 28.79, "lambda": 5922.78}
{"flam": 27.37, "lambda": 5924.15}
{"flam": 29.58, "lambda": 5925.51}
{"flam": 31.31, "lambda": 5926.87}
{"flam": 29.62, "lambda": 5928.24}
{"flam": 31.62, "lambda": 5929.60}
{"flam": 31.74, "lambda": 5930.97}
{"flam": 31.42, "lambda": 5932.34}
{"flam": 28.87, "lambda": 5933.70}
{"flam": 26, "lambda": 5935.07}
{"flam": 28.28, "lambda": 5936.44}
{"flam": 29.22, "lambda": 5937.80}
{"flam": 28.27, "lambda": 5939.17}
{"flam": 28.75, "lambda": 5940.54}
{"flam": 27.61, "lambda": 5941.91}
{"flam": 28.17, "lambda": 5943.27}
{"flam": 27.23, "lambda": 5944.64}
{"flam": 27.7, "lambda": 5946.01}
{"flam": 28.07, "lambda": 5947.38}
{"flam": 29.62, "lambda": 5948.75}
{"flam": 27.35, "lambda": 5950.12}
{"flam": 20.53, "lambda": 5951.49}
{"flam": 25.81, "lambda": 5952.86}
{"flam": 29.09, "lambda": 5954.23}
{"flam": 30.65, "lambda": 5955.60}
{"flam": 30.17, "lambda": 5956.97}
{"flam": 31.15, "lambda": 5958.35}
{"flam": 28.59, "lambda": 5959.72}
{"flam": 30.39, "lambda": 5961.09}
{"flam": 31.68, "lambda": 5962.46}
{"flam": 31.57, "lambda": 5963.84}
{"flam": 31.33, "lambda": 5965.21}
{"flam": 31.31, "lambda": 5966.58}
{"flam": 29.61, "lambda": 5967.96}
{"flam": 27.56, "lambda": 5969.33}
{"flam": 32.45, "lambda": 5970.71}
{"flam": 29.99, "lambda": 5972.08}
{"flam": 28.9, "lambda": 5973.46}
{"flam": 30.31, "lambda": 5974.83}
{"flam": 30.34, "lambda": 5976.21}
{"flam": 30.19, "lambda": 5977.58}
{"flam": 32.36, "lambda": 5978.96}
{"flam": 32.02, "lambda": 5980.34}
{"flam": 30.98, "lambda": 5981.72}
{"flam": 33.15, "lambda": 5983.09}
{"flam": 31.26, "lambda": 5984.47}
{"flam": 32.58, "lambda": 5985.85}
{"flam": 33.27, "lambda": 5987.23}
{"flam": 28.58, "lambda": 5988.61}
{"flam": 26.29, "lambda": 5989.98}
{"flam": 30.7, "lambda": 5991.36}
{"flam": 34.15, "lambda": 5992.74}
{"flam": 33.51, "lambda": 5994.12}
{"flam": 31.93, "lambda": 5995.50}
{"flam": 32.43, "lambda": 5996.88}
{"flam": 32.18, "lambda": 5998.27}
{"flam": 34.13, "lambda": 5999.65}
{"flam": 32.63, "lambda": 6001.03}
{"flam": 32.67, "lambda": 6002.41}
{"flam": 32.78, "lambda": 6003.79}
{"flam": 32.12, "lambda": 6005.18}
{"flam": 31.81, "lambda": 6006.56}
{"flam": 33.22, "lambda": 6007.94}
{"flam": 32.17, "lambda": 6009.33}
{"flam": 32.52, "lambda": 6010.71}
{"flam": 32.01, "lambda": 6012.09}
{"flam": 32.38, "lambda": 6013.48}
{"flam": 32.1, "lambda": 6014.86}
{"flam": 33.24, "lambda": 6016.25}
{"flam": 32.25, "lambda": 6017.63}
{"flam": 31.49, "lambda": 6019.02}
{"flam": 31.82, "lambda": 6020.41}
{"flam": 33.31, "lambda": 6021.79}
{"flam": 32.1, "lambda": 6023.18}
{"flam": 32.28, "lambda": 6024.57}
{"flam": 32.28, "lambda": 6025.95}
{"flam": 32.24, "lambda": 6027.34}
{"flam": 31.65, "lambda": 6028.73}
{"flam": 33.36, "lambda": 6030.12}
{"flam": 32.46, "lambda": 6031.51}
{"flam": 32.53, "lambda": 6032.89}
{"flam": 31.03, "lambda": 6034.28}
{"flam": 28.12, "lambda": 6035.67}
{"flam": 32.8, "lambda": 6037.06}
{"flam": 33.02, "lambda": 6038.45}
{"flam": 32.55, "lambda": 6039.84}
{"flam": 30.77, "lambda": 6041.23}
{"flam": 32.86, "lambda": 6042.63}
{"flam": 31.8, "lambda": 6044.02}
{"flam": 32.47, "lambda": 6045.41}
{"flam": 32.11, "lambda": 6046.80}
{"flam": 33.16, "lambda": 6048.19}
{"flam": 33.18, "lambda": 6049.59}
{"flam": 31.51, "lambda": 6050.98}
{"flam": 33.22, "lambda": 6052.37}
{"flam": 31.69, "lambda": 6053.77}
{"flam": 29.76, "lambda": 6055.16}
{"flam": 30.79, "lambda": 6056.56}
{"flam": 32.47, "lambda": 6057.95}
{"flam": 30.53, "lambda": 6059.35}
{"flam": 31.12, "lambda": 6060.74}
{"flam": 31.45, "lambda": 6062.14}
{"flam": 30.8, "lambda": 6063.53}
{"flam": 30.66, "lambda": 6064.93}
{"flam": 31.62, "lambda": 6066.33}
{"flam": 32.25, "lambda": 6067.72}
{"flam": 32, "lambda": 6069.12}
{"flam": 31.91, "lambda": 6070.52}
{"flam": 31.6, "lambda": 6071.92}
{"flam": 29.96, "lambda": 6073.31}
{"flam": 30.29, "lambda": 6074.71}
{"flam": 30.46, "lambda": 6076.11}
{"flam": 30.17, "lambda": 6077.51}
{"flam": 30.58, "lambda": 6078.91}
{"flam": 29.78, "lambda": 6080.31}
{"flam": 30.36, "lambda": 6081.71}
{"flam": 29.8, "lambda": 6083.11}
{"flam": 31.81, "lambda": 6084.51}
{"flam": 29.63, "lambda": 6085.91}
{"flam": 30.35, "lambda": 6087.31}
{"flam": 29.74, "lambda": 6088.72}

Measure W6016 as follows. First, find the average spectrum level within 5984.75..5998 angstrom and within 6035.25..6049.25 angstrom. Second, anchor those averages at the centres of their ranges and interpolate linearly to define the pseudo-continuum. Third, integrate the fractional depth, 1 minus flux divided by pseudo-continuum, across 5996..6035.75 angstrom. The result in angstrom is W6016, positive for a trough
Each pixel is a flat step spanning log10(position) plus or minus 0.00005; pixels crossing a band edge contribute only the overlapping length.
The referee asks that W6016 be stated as -0.7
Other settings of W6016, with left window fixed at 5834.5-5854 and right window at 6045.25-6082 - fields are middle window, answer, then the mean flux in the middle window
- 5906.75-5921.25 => 1.8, 29.2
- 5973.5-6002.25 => 0.7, 31.6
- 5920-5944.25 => 2.8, 29.4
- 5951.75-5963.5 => 1.2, 29.4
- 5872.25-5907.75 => 0.5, 33.3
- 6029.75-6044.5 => -0.1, 31.9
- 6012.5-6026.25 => -0.2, 32.3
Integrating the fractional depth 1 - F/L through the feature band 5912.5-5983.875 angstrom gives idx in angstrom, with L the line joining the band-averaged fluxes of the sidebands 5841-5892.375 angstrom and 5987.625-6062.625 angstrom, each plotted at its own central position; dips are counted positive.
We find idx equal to 8.58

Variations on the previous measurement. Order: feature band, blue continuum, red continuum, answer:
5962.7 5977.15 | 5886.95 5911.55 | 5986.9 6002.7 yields 0.7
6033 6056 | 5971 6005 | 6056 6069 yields -0.4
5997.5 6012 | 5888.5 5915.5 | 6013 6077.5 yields -0.5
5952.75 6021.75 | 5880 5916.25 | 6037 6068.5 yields 1.0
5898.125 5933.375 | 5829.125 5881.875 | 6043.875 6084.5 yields 4.2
